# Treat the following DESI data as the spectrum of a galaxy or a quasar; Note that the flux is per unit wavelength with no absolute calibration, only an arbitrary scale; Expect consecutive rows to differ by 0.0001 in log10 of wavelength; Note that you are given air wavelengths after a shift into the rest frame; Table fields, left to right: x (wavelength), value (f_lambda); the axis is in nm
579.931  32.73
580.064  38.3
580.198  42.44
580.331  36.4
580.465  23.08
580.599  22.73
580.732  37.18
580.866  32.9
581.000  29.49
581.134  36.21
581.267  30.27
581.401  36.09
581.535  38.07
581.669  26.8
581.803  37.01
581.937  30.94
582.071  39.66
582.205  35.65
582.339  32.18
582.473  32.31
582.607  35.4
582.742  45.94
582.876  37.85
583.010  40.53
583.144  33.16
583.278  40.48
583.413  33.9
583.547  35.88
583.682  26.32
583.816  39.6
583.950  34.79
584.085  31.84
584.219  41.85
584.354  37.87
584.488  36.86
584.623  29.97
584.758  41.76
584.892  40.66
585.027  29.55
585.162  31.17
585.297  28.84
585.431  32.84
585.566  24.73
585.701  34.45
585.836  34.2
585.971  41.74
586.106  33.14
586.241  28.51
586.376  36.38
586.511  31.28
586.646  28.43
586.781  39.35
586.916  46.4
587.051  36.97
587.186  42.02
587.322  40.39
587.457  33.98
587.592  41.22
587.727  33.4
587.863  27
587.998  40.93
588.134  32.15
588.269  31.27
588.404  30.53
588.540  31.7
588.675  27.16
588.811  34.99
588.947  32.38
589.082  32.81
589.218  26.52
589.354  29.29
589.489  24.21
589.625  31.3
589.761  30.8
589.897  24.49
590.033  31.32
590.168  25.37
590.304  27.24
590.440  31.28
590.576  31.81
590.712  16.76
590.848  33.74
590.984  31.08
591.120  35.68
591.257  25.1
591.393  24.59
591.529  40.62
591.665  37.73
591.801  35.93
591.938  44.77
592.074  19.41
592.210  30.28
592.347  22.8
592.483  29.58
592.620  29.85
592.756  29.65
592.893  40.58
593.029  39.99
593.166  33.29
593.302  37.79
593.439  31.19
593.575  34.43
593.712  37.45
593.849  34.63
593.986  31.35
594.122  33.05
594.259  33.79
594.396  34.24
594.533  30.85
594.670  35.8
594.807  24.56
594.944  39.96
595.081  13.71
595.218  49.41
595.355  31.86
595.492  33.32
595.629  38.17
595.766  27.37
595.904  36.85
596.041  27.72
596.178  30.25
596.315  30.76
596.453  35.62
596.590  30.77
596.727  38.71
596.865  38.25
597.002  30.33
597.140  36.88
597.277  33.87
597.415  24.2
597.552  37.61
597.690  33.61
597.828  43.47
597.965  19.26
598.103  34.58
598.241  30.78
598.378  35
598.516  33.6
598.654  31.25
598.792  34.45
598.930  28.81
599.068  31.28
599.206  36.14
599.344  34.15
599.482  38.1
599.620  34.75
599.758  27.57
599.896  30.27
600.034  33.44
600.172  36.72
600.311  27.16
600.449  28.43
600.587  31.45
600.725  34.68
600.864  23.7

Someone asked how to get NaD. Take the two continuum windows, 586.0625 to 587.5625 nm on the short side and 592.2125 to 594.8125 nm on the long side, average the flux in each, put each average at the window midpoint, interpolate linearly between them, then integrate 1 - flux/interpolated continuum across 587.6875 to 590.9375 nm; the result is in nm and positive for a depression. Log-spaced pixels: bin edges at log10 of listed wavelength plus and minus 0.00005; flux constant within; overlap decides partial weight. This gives 0.48 nm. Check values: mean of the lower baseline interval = 36.3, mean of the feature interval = 29.9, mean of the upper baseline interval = 33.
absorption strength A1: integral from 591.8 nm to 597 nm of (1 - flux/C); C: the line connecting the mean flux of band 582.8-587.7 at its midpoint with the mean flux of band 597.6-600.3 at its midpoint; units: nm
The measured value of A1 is 0.11 nm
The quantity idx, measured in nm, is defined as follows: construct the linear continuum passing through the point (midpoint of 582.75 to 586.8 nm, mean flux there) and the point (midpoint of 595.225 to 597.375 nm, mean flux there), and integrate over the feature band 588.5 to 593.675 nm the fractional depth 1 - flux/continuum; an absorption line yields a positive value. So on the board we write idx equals 0.47 nm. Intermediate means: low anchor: 34.7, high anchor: 33.7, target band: 31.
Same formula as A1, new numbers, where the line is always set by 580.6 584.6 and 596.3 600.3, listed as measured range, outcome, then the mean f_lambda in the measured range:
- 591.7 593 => 0.08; 31.8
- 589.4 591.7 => 0.31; 29.5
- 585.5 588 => -0.05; 35.4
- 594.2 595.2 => 0.07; 31.3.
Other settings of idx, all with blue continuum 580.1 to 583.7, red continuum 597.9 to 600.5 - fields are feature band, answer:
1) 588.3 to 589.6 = 0.13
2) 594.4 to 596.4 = 0.01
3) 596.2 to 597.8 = -0.08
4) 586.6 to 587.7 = -0.16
